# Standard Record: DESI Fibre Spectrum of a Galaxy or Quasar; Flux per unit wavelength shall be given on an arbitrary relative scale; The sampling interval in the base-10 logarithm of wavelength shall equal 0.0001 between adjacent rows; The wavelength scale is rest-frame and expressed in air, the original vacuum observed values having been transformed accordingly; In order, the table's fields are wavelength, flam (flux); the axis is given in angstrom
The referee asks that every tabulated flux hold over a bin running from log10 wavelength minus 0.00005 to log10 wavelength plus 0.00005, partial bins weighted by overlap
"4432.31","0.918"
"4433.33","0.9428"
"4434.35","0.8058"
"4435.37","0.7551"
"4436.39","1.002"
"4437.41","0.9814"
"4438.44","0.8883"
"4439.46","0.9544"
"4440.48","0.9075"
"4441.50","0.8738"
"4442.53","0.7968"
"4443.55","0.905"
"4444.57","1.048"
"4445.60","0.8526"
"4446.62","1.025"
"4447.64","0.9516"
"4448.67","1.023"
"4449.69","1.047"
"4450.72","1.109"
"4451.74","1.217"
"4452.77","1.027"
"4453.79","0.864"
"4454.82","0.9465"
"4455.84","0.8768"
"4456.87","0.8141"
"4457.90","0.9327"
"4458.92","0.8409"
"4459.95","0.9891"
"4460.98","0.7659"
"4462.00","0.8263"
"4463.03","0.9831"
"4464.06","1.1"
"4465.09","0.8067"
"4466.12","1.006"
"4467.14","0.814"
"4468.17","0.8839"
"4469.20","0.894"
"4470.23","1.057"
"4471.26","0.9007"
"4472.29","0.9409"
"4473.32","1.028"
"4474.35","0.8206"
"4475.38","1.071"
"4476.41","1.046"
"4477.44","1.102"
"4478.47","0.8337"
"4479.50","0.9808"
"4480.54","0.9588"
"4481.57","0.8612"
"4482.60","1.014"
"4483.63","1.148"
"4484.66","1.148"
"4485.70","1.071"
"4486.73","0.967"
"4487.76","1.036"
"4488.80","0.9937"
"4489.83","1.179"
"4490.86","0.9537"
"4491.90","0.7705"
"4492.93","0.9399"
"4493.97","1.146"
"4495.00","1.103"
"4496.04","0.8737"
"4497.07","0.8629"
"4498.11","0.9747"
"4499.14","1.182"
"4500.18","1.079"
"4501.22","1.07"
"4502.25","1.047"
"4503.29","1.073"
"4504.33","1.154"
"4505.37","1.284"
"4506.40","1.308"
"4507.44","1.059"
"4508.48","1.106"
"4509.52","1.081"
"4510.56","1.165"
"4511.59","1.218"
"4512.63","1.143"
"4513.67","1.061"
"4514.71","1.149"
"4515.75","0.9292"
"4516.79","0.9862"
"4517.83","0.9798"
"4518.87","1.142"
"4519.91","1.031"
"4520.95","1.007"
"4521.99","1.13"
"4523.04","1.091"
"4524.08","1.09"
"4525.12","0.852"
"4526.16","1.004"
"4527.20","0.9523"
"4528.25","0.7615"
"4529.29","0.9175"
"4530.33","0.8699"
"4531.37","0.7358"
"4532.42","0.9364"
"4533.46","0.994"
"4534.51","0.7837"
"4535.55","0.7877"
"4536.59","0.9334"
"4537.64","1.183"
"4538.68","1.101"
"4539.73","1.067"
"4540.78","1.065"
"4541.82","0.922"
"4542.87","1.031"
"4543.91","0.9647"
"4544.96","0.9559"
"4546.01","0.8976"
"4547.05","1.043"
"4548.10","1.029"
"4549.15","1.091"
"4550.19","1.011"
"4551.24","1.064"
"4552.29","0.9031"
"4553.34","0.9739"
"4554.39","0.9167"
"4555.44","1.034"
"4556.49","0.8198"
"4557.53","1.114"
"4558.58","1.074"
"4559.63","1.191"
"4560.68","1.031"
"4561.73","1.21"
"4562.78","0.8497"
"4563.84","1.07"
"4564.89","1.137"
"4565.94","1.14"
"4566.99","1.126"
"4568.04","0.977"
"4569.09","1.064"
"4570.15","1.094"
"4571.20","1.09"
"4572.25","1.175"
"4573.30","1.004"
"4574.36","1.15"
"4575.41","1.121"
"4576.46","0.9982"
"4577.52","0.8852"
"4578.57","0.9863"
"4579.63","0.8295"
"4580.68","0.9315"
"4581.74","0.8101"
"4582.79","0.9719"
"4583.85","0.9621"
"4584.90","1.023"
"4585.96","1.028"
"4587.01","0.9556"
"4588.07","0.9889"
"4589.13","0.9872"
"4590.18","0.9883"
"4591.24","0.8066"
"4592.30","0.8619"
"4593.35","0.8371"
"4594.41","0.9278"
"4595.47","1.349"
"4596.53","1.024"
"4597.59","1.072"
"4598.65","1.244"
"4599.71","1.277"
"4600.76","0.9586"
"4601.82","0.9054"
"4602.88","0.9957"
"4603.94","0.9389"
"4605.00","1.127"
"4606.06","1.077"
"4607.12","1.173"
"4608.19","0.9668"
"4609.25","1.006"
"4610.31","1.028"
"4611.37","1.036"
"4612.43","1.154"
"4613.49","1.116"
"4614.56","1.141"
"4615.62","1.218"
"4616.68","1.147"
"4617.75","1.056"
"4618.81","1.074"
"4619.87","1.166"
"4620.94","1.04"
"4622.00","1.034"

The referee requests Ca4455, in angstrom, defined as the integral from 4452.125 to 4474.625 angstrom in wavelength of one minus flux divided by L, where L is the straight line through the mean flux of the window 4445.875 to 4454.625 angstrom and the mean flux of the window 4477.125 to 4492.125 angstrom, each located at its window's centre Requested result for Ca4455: 2.21 angstrom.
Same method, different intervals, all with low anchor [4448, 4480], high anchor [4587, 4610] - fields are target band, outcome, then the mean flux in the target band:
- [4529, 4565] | 0.21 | 0.991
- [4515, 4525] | -0.57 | 1.04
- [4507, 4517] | -1.18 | 1.09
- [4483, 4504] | -1.38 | 1.03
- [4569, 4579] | -0.47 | 1.06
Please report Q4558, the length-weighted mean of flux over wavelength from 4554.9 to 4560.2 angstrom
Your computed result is 1.05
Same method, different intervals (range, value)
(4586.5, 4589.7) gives 0.977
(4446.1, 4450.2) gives 1.01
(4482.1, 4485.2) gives 1.1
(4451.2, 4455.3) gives 1.02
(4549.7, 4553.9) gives 0.986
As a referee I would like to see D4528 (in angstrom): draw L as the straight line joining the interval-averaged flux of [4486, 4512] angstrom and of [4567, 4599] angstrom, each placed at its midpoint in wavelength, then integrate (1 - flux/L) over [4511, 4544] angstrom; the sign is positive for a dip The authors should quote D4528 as 1.6 angstrom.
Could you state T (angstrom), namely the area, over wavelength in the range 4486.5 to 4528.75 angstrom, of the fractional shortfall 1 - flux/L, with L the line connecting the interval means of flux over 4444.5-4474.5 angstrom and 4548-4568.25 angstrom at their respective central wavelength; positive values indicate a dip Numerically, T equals -2.40 angstrom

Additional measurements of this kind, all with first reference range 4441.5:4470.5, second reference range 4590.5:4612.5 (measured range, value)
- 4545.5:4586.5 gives -0.4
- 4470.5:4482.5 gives -0.1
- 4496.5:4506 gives -1.1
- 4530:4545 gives 0.5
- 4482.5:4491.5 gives -0.9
